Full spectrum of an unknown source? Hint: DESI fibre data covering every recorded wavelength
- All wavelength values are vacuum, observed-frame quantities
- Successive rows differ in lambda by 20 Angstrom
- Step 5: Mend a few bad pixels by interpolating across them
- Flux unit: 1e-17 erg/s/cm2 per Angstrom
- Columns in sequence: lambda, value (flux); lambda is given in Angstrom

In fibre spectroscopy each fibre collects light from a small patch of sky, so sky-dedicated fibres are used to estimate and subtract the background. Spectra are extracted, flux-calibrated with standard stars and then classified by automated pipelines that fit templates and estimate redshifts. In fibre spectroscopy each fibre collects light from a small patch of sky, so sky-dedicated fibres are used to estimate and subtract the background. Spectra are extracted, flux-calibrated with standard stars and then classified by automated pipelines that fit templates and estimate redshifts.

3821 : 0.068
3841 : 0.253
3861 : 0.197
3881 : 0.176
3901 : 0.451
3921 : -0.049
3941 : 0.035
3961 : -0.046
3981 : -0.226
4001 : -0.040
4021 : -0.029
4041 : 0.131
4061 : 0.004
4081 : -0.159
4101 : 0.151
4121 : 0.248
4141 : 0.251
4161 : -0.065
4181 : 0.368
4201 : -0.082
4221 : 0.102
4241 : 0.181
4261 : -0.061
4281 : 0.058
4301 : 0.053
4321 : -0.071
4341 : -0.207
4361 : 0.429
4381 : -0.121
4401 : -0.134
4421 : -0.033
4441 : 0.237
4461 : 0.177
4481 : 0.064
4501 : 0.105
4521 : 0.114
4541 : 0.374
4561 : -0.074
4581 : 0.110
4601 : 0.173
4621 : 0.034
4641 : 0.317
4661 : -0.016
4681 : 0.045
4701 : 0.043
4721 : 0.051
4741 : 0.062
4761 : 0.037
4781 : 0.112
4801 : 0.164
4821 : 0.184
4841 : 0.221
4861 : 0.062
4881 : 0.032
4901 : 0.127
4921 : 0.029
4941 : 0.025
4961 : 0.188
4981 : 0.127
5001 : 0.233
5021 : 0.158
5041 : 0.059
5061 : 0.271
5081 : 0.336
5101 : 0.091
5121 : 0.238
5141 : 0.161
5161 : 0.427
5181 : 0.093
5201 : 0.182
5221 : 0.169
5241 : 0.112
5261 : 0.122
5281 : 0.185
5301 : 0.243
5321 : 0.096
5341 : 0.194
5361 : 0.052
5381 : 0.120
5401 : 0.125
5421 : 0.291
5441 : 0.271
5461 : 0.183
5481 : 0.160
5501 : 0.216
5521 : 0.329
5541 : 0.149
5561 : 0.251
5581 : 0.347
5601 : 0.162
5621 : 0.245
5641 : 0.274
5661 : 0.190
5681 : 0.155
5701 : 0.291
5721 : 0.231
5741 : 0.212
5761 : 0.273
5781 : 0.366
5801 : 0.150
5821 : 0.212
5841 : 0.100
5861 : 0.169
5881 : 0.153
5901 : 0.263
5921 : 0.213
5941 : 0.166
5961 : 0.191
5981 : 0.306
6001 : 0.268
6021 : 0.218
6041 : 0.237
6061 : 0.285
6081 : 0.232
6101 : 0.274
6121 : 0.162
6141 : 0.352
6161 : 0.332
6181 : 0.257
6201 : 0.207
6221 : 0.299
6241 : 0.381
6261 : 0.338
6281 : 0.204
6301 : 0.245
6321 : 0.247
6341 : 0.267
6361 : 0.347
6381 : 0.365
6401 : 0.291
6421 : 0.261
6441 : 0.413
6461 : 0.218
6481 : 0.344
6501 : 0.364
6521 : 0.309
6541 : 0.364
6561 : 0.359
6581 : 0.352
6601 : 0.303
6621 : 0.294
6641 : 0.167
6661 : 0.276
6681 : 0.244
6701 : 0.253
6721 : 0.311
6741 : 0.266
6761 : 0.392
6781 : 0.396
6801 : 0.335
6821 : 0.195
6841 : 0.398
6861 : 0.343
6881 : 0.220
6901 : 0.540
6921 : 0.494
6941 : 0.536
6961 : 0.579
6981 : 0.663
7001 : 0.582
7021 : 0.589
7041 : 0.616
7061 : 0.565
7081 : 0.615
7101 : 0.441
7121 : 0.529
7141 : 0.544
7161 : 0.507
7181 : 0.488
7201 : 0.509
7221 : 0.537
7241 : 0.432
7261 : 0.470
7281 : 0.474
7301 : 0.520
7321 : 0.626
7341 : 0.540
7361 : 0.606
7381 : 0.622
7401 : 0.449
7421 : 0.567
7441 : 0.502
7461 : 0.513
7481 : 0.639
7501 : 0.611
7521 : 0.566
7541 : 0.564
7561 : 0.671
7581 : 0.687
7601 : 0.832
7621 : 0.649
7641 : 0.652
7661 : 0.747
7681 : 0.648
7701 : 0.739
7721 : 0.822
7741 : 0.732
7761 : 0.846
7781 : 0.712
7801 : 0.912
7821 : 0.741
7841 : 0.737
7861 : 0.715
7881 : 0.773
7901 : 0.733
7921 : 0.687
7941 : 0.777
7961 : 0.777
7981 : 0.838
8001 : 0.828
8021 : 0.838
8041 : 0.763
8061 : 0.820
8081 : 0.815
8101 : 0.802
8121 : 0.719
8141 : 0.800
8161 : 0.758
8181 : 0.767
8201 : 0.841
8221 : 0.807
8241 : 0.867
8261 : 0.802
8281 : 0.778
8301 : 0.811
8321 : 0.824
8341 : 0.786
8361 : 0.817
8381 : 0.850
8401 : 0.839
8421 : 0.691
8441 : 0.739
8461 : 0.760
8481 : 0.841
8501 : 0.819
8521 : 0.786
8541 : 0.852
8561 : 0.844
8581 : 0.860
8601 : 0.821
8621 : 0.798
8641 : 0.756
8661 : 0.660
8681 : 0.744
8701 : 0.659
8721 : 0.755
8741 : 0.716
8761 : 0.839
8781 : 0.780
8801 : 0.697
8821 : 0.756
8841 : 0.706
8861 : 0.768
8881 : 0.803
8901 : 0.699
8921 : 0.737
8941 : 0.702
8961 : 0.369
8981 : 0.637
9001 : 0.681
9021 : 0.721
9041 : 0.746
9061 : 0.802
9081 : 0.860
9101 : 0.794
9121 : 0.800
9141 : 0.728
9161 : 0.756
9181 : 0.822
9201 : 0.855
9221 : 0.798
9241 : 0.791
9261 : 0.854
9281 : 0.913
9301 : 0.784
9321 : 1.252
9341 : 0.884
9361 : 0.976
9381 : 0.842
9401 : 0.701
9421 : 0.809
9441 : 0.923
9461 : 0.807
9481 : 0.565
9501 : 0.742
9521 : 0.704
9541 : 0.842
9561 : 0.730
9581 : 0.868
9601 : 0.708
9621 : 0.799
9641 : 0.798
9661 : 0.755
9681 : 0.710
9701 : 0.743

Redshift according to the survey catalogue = 0.733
